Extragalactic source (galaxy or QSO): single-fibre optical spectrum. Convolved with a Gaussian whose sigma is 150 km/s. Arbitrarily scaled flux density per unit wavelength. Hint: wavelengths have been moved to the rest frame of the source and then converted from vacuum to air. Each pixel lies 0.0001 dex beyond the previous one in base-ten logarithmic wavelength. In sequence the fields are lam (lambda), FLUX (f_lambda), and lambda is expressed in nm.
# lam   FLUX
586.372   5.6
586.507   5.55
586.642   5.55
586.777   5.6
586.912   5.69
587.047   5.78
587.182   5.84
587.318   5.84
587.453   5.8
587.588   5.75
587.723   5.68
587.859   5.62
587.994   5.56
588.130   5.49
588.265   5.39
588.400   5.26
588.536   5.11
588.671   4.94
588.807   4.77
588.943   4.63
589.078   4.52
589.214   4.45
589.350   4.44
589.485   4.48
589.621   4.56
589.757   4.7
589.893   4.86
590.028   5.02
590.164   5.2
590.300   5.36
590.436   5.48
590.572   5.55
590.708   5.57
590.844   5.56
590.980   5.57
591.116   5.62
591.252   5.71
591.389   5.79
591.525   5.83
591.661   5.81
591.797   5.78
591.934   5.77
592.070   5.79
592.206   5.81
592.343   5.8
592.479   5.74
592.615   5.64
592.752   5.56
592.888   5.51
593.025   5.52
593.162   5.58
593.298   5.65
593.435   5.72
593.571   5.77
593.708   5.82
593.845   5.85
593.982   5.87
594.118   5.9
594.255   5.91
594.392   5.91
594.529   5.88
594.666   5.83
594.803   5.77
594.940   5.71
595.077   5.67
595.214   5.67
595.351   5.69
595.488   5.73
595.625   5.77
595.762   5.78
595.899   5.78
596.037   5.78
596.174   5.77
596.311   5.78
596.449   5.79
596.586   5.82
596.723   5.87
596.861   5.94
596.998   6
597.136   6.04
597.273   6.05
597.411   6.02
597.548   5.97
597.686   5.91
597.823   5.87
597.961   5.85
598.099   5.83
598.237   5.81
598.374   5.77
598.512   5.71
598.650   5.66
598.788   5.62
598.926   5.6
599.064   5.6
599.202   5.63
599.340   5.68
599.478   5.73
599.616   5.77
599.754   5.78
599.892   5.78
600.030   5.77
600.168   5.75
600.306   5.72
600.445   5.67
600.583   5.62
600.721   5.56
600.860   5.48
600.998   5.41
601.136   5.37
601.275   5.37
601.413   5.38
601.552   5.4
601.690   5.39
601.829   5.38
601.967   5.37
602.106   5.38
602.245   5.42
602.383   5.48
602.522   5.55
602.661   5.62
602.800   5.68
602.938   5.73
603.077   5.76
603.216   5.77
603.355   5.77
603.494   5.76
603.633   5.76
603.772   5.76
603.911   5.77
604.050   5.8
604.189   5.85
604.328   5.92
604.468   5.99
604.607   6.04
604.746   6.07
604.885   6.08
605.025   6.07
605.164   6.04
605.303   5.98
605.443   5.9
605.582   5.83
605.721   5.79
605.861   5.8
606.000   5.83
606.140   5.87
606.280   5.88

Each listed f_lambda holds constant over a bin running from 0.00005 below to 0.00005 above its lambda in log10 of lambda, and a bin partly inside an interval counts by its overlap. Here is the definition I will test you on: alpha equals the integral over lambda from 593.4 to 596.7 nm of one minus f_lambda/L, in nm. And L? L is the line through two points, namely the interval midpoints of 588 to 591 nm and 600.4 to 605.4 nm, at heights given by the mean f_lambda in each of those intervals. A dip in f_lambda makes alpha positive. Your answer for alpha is -0.30 nm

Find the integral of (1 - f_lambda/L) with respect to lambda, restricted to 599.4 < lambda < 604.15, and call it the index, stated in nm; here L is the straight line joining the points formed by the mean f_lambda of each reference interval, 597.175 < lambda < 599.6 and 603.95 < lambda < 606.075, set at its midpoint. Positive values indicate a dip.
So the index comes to 0.20 nm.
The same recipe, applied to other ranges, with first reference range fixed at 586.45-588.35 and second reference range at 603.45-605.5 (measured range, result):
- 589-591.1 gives 0.24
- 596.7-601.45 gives 0.08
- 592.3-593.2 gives 0.02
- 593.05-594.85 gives -0.01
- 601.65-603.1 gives 0.09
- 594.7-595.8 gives 0.01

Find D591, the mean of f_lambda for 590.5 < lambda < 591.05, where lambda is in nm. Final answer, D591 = 5.56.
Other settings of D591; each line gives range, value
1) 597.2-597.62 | 6.02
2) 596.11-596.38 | 5.77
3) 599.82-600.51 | 5.74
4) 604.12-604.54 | 5.91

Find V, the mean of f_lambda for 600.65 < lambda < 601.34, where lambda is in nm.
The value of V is 5.44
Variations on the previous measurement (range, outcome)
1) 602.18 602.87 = 5.56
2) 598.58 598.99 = 5.62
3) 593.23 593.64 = 5.72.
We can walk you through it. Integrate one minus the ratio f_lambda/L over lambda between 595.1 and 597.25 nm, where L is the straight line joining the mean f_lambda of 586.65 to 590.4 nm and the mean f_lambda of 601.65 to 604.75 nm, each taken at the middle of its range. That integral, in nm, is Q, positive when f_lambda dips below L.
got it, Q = -0.14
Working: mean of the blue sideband 5.21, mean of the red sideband 5.69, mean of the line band 5.82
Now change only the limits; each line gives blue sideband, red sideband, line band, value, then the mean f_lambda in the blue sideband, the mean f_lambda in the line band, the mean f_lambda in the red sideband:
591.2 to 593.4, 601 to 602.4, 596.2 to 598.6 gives -0.15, 5.7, 5.88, 5.39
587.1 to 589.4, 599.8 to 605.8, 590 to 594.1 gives -0.22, 5.25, 5.65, 5.7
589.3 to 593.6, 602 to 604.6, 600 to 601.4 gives 0.02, 5.46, 5.56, 5.71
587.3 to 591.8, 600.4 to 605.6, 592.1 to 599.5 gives -0.42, 5.27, 5.78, 5.69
